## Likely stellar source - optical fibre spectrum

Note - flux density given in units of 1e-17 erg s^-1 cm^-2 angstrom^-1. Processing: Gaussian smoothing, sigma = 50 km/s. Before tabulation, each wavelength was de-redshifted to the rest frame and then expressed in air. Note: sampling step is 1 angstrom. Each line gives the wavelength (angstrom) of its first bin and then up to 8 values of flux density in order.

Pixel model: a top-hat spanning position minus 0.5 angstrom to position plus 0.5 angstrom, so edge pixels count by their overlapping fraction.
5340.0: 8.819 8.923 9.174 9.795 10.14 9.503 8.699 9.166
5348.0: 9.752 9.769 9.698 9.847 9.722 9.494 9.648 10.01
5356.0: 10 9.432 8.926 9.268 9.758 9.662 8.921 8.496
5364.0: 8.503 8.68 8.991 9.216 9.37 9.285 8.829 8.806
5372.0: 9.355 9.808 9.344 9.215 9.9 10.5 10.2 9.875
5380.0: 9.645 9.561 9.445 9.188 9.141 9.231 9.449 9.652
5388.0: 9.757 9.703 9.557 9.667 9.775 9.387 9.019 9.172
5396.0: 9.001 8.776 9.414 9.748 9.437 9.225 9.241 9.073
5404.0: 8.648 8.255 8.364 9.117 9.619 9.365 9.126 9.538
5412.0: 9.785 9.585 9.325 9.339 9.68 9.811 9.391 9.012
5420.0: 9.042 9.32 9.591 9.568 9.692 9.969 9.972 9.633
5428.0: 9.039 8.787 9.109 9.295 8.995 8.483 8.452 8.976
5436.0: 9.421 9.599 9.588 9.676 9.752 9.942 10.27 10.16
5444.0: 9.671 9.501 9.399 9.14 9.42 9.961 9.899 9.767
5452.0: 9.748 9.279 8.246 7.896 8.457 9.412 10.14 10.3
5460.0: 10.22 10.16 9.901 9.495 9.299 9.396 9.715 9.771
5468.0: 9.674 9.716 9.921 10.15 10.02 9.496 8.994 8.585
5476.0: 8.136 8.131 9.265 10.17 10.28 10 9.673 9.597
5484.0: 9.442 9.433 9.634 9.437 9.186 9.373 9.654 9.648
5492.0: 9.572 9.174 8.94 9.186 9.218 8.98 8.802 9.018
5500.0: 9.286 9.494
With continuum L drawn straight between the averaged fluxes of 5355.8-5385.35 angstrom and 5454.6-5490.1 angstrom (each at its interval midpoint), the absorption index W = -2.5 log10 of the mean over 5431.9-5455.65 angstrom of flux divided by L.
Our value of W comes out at 0.01 mag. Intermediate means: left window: 9.35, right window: 9.51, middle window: 9.39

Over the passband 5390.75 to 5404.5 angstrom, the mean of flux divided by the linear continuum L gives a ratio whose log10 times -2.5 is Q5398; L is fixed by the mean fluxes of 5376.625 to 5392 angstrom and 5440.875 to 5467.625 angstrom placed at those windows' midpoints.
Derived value 0.04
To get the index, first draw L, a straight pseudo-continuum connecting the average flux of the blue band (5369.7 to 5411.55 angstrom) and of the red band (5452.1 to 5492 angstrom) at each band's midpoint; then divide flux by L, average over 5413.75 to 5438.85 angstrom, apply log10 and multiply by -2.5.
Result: 0.01 mag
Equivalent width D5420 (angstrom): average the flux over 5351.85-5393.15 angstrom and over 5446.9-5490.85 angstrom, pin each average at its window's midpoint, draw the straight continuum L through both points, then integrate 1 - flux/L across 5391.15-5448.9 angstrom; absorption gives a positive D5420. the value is 0.7 angstrom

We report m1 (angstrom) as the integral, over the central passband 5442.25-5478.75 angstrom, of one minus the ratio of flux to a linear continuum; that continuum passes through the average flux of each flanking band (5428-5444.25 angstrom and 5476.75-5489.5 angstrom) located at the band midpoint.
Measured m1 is 0.0 angstrom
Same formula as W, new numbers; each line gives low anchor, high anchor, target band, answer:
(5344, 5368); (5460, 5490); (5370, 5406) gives 0.004 mag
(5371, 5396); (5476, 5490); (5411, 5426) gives -0.001 mag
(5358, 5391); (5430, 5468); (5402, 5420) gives 0.023 mag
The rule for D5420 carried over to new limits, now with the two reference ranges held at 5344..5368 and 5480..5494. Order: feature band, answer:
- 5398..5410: 0.4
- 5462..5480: 0.1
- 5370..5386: -0.2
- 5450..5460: 0.2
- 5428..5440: 0.4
